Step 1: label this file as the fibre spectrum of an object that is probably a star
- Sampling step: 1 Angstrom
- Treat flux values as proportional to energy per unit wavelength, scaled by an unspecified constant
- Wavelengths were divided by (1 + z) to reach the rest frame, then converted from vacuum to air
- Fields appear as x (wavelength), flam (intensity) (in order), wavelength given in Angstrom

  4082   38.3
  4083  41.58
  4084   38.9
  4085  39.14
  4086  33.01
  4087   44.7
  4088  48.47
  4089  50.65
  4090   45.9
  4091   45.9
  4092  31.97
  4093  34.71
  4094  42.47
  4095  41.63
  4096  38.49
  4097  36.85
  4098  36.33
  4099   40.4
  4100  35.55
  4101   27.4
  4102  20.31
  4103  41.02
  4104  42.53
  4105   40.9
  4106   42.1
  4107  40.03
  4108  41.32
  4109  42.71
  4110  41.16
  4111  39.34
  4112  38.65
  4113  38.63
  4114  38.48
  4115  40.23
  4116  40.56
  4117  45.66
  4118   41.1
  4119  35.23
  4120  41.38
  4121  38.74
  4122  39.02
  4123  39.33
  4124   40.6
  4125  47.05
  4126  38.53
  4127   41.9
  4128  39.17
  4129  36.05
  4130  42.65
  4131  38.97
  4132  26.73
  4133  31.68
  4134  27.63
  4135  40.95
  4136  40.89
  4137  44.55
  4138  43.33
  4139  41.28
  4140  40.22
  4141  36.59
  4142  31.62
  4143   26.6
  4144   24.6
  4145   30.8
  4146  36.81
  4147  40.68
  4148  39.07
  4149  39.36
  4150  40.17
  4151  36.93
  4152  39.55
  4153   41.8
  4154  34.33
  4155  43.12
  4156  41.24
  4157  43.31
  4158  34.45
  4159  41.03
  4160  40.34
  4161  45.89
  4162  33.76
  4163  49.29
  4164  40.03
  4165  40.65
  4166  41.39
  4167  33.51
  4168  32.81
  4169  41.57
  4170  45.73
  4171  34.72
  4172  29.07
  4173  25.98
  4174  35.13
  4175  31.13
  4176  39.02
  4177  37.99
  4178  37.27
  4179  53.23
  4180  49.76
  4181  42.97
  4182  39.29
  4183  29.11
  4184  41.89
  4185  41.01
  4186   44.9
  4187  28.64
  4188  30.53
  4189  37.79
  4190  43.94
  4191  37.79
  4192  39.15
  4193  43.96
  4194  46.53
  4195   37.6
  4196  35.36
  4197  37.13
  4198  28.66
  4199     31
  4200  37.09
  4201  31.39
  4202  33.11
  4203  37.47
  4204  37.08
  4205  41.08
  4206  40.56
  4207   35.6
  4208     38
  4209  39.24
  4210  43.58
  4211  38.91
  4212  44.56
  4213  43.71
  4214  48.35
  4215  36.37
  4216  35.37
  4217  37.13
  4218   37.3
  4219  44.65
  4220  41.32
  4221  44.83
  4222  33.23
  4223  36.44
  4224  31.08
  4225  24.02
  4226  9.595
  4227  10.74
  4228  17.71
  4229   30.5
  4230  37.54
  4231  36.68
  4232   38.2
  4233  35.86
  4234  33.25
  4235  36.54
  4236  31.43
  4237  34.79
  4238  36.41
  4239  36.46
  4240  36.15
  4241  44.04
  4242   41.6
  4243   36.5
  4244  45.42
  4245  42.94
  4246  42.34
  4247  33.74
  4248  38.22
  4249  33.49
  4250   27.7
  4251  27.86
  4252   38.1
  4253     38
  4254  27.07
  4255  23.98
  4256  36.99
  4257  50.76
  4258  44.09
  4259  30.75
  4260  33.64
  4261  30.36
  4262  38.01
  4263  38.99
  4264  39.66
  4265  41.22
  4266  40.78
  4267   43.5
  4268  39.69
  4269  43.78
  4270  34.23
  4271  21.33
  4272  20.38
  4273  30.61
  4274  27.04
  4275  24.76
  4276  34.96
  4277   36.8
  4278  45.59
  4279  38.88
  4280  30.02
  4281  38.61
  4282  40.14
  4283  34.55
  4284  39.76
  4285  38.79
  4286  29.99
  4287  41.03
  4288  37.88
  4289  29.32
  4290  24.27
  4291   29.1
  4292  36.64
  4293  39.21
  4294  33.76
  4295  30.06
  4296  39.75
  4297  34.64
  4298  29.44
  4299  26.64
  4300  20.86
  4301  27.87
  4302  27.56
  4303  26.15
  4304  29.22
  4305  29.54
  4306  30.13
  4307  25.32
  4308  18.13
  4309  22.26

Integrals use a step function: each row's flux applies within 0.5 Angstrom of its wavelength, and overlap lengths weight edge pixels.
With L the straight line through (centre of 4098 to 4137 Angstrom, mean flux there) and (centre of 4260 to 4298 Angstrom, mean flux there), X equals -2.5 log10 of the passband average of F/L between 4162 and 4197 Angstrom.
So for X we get -0.04 mag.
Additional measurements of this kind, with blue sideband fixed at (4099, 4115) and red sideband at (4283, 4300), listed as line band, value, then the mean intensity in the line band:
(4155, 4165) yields -0.12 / 41.1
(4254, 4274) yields -0.04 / 35.5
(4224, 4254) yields 0.04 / 33.5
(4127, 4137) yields 0.02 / 36.8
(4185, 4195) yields -0.09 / 39.3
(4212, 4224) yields -0.13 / 39.7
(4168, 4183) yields -0.05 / 38.3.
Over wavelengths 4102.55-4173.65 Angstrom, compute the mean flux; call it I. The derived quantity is 38.7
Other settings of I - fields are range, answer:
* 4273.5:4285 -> 35.7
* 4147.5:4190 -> 38.8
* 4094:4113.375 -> 38.3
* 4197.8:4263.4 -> 35.7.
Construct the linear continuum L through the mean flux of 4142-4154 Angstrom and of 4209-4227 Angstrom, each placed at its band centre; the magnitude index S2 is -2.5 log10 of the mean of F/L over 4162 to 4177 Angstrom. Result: -0.03 mag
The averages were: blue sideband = 35.8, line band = 37.1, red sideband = 36.4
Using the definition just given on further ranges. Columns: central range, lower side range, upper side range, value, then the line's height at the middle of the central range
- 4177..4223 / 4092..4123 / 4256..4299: -0.06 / 36.8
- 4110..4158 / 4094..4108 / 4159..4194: -0.01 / 38.1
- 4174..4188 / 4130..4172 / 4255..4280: -0.05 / 37.4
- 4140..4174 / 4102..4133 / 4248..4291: 0.02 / 38.3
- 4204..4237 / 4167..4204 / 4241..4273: 0.04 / 36.9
